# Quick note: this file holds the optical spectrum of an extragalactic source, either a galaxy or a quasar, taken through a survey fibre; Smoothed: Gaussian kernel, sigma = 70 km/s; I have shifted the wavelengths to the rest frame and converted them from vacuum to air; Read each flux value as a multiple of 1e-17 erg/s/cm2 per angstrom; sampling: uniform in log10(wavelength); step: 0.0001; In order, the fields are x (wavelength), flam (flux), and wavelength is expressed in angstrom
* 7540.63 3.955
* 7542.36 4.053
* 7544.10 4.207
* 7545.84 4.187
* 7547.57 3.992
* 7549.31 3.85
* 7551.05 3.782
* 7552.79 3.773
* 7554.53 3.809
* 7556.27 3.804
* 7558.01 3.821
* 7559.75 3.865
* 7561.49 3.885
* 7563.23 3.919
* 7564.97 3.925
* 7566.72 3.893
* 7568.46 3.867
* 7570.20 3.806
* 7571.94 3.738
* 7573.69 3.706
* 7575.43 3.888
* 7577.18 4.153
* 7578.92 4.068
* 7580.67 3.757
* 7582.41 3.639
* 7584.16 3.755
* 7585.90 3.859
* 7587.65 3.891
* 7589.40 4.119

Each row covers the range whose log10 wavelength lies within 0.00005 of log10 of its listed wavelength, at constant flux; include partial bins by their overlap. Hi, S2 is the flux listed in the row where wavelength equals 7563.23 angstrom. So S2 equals 3.919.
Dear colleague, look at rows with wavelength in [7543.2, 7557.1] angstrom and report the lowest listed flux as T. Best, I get 3.773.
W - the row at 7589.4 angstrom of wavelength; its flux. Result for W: 4.119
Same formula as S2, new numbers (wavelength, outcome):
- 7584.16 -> 3.755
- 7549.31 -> 3.85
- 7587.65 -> 3.891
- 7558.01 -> 3.821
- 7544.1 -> 4.207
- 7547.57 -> 3.992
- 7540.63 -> 3.955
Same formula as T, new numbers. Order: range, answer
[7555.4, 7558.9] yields 3.804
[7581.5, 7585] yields 3.639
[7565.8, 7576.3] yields 3.706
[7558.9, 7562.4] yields 3.865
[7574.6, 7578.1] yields 3.888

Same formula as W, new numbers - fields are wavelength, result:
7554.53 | 3.809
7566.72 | 3.893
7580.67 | 3.757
